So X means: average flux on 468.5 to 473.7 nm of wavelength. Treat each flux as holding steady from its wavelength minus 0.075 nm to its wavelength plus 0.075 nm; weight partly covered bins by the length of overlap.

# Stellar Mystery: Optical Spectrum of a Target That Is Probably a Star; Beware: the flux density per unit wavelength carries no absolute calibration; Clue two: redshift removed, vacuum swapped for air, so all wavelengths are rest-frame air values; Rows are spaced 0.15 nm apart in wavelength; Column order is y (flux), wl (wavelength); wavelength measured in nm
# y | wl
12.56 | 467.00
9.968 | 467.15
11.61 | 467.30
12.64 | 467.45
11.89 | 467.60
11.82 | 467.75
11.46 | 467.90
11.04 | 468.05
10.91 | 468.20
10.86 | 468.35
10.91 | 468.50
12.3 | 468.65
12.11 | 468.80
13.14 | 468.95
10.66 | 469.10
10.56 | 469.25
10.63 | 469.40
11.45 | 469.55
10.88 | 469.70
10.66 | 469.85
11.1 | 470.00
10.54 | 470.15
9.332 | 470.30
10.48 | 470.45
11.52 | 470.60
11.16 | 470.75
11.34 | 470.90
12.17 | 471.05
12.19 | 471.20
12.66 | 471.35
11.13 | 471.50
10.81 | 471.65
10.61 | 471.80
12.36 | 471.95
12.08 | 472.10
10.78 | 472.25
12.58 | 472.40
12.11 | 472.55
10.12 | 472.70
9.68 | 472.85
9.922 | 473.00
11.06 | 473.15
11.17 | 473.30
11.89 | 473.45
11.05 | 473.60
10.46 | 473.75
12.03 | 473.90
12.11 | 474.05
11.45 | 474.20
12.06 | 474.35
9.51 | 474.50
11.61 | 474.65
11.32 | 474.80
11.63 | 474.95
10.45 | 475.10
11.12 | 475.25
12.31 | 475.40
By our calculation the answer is 11.2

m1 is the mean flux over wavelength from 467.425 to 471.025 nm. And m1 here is 11.2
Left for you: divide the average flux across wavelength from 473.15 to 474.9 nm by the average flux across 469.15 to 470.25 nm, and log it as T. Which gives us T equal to 1.05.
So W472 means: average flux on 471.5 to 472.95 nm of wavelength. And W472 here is 11.2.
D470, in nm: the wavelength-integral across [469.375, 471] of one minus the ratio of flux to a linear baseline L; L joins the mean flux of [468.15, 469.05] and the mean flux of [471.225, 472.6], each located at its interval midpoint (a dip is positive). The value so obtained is 0.12 nm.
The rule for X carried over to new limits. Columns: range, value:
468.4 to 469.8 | 11.4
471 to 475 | 11.3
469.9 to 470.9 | 10.7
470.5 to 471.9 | 11.5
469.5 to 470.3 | 10.8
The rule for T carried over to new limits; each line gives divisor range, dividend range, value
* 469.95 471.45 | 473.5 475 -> 1.01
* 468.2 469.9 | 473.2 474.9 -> 1.00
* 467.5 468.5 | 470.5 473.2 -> 1.00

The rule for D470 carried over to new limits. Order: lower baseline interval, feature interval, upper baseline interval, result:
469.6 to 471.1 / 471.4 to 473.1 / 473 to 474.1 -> 0.00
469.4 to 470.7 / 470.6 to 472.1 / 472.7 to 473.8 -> -0.12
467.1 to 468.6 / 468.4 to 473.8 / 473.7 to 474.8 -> 0.06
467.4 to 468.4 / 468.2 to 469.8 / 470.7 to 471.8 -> 0.03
